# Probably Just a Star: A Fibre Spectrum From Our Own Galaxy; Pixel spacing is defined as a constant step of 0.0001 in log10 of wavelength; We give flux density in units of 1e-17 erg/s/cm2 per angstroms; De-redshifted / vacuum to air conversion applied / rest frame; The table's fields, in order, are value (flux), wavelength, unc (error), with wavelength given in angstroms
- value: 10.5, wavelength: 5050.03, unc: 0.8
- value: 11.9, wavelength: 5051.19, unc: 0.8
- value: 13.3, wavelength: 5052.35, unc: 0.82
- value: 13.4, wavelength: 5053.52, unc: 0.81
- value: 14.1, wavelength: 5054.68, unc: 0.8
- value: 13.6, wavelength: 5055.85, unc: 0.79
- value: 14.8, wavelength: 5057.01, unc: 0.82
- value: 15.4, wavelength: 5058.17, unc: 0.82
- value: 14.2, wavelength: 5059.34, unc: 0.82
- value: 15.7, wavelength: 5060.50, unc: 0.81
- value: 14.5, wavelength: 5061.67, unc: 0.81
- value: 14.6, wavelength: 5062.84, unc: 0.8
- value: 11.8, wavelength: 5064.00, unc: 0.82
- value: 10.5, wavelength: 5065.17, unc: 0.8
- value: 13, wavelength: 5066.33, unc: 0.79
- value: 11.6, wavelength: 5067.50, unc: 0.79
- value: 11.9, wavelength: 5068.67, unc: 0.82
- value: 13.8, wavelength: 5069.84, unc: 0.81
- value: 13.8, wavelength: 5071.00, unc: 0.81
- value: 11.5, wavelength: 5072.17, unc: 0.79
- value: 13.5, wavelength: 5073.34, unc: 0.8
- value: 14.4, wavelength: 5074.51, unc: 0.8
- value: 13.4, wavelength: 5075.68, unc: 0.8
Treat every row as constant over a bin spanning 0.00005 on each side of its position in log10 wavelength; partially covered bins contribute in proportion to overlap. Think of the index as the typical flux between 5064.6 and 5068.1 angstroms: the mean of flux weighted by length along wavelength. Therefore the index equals 11.7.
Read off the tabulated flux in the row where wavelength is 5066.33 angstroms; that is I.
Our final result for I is 13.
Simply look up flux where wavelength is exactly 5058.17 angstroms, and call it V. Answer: 15.4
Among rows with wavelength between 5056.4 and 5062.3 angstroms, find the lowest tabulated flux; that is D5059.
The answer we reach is 14.2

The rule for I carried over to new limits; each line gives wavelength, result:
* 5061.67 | 14.5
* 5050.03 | 10.5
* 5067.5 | 11.6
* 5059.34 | 14.2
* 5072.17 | 11.5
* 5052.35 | 13.3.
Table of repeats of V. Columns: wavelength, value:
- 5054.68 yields 14.1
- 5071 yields 13.8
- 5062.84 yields 14.6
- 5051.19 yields 11.9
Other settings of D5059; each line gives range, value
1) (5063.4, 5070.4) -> 10.5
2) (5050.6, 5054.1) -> 11.9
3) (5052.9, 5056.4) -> 13.4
